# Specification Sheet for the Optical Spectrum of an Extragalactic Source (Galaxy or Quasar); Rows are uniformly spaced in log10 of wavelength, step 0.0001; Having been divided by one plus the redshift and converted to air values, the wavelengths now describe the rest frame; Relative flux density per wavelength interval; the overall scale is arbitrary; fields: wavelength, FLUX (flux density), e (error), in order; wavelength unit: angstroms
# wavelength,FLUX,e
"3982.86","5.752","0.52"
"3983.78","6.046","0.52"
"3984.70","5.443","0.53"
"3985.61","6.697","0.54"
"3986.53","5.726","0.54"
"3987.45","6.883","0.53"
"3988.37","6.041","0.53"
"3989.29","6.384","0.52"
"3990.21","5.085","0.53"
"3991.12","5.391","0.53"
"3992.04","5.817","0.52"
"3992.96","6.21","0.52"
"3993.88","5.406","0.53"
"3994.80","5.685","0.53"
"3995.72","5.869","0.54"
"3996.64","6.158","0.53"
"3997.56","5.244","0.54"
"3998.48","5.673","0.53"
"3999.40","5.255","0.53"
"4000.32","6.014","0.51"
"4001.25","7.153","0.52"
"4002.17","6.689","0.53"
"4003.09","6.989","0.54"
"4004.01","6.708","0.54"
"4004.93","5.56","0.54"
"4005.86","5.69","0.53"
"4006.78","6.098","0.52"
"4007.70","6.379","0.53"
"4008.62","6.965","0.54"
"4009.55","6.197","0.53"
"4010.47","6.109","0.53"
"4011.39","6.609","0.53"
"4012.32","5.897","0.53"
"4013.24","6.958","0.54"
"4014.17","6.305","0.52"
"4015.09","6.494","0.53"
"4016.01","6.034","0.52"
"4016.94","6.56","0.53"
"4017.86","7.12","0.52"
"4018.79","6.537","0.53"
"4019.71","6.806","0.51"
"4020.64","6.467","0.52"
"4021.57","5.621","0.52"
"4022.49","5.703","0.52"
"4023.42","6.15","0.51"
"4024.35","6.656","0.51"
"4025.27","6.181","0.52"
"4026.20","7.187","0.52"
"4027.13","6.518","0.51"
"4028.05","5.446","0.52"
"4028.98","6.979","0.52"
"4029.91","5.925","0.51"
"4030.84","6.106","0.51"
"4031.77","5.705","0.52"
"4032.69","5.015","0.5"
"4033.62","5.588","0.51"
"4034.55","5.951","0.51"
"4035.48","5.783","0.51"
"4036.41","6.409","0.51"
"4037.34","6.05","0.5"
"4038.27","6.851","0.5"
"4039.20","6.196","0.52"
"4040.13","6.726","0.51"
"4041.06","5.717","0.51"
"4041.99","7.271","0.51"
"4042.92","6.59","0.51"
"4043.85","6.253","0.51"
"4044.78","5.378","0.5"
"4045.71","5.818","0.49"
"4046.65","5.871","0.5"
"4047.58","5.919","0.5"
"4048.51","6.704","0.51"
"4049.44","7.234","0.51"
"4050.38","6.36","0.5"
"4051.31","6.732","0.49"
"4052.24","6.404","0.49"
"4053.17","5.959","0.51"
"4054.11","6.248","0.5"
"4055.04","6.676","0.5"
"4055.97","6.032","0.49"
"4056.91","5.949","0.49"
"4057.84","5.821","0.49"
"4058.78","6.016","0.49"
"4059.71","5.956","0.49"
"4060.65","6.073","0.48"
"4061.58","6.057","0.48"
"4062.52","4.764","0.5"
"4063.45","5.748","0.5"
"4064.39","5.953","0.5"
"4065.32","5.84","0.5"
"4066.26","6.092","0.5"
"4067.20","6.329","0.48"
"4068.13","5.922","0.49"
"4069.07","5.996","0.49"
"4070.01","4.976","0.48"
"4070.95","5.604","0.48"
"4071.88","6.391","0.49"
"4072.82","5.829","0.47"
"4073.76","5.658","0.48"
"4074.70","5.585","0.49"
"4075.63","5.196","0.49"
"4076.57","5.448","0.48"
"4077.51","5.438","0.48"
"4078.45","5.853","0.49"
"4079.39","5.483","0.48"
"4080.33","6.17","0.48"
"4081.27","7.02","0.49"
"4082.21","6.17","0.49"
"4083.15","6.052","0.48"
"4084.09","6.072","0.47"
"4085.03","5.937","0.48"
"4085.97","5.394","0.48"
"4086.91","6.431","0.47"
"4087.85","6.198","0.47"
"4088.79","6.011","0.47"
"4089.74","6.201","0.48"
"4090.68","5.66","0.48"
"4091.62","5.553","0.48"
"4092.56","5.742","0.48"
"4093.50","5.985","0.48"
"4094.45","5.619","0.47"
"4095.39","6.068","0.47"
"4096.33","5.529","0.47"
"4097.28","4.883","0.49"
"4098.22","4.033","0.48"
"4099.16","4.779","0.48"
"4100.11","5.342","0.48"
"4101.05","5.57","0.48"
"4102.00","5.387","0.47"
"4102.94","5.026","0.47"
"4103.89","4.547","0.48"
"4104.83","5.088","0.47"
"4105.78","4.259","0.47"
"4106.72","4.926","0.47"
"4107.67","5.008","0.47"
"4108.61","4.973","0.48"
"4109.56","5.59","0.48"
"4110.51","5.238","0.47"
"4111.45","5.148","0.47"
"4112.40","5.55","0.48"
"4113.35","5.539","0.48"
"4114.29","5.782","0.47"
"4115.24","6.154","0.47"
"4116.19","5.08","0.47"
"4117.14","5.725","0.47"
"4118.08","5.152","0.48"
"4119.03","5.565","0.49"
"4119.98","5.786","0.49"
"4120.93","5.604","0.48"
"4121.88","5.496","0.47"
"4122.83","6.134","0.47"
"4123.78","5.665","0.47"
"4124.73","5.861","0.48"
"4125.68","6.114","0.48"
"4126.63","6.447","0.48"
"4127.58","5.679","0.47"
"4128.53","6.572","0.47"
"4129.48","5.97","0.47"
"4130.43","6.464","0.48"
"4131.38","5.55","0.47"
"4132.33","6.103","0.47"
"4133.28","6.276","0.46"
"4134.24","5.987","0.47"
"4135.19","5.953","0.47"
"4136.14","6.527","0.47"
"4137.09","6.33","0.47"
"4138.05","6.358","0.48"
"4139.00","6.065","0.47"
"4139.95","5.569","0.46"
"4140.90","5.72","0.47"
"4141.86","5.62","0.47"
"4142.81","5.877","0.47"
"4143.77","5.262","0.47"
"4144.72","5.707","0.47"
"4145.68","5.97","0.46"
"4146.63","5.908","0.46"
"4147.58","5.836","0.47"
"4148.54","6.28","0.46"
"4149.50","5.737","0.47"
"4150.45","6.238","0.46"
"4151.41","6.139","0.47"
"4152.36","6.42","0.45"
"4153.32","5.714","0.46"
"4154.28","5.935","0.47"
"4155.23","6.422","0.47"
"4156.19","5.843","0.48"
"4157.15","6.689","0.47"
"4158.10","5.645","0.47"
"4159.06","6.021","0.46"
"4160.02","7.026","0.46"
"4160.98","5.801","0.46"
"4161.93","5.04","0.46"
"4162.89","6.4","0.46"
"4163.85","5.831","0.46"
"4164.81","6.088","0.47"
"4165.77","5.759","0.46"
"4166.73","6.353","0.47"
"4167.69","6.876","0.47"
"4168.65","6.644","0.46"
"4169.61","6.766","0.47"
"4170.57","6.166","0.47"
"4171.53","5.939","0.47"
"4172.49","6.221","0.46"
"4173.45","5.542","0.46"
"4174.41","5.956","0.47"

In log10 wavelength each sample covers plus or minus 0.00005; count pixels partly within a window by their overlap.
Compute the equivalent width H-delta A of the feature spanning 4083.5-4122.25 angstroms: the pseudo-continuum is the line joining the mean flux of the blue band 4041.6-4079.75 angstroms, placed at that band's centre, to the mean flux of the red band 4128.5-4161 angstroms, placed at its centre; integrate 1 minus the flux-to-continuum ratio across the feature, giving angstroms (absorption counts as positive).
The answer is 3.6 angstroms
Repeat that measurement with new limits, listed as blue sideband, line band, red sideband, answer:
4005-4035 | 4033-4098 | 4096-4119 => -3.3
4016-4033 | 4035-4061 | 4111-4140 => -0.3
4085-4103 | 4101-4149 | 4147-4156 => 1.3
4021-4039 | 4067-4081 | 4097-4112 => -0.7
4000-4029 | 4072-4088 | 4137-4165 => 0.8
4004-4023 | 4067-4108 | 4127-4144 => 3.6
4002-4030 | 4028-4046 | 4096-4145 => 0.3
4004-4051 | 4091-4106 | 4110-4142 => 1.8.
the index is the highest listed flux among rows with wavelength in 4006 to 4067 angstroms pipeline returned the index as 7.271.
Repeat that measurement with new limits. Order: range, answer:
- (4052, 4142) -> 7.02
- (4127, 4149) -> 6.572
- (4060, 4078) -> 6.391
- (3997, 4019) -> 7.153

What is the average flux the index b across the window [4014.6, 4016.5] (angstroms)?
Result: 6.28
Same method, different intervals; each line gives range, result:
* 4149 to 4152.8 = 6.14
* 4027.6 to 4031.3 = 6.11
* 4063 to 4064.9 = 5.86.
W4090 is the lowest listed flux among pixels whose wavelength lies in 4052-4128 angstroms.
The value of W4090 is 4.033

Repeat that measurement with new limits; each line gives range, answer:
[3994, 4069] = 4.764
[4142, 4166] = 5.04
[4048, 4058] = 5.821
